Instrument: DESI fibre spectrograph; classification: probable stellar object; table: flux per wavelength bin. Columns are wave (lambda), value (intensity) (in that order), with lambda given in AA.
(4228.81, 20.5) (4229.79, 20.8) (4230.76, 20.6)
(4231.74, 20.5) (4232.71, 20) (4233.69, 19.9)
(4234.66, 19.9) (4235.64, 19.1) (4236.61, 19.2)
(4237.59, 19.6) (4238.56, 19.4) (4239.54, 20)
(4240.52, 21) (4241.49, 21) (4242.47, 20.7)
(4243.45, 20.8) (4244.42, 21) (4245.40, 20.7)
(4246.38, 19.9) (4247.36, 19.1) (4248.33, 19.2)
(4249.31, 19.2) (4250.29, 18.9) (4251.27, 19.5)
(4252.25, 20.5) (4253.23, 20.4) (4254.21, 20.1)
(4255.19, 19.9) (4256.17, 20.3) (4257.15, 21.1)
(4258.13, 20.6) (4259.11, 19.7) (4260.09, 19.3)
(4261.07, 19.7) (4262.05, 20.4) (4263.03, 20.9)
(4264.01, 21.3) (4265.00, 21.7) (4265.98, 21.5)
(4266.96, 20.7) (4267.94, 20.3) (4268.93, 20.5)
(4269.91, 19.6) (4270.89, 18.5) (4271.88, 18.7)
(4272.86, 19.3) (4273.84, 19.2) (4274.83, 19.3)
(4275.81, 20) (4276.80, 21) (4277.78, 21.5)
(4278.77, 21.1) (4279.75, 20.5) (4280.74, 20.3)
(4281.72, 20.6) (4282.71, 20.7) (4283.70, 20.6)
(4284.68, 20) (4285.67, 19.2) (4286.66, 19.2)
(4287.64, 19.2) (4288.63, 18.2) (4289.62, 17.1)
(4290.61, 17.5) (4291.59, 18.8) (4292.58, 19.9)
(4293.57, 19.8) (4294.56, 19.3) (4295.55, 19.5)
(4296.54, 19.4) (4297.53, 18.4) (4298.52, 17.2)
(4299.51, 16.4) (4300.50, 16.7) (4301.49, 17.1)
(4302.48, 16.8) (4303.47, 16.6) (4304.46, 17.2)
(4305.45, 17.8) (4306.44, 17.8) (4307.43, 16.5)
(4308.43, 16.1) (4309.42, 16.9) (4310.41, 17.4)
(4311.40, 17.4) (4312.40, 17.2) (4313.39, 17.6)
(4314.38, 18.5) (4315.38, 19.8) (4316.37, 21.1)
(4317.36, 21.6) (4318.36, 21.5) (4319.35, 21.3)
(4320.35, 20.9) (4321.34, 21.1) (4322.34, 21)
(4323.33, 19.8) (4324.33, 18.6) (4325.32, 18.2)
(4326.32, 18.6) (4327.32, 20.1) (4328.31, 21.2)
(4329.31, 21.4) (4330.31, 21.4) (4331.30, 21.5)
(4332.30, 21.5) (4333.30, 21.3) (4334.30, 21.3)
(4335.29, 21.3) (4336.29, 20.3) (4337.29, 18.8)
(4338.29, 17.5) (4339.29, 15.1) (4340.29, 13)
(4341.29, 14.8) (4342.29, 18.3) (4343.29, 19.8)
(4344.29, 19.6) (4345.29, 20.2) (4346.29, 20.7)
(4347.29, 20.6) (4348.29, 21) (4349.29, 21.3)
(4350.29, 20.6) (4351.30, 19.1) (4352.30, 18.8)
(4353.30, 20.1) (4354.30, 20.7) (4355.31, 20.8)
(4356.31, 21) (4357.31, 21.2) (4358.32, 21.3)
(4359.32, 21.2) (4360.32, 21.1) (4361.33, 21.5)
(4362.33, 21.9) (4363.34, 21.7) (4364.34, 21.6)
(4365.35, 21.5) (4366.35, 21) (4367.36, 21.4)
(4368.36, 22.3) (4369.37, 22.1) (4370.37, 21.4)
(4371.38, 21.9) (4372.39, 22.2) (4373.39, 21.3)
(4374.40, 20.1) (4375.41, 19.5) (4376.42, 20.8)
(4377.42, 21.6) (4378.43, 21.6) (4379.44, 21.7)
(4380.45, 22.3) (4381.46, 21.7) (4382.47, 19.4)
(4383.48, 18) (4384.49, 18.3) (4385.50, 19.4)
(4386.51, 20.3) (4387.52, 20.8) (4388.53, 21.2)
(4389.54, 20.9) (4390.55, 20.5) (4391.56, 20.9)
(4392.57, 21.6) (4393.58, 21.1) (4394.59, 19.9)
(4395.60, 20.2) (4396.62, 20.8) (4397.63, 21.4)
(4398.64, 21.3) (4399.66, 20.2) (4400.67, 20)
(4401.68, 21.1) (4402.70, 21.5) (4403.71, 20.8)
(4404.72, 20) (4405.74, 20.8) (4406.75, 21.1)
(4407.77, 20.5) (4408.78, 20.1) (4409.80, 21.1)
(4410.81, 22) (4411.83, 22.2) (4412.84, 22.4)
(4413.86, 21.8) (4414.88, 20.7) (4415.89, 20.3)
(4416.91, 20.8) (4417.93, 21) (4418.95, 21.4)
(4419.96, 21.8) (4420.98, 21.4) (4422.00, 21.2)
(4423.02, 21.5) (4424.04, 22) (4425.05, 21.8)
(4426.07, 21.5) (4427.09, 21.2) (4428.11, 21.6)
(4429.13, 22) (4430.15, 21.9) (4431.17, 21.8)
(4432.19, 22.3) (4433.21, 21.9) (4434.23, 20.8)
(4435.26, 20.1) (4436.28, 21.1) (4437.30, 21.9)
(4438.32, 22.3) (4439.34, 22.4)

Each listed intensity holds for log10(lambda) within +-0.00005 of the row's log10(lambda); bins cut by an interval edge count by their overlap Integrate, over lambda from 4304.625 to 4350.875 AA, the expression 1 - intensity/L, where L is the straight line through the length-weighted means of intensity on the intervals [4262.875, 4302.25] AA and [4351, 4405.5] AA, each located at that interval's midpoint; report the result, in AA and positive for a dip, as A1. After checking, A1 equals 1.88 AA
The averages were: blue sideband 19.5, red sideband 20.9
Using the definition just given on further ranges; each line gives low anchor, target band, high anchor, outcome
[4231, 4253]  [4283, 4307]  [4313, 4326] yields 2.05 AA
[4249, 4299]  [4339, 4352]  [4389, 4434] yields 1.07 AA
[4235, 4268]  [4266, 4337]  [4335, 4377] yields 3.01 AA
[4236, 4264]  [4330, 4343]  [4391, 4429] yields 1.10 AA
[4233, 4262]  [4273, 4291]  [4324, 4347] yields 0.00 AA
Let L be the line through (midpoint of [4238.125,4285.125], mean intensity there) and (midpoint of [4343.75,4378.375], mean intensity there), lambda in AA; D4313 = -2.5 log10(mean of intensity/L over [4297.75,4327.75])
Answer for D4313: 0.12 mag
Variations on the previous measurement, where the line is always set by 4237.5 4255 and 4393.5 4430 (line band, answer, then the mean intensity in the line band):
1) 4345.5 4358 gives 0.01 mag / 20.5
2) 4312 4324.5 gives 0.03 mag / 20.1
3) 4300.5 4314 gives 0.19 mag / 17.1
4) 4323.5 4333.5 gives 0.01 mag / 20.3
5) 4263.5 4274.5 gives 0.01 mag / 20.1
